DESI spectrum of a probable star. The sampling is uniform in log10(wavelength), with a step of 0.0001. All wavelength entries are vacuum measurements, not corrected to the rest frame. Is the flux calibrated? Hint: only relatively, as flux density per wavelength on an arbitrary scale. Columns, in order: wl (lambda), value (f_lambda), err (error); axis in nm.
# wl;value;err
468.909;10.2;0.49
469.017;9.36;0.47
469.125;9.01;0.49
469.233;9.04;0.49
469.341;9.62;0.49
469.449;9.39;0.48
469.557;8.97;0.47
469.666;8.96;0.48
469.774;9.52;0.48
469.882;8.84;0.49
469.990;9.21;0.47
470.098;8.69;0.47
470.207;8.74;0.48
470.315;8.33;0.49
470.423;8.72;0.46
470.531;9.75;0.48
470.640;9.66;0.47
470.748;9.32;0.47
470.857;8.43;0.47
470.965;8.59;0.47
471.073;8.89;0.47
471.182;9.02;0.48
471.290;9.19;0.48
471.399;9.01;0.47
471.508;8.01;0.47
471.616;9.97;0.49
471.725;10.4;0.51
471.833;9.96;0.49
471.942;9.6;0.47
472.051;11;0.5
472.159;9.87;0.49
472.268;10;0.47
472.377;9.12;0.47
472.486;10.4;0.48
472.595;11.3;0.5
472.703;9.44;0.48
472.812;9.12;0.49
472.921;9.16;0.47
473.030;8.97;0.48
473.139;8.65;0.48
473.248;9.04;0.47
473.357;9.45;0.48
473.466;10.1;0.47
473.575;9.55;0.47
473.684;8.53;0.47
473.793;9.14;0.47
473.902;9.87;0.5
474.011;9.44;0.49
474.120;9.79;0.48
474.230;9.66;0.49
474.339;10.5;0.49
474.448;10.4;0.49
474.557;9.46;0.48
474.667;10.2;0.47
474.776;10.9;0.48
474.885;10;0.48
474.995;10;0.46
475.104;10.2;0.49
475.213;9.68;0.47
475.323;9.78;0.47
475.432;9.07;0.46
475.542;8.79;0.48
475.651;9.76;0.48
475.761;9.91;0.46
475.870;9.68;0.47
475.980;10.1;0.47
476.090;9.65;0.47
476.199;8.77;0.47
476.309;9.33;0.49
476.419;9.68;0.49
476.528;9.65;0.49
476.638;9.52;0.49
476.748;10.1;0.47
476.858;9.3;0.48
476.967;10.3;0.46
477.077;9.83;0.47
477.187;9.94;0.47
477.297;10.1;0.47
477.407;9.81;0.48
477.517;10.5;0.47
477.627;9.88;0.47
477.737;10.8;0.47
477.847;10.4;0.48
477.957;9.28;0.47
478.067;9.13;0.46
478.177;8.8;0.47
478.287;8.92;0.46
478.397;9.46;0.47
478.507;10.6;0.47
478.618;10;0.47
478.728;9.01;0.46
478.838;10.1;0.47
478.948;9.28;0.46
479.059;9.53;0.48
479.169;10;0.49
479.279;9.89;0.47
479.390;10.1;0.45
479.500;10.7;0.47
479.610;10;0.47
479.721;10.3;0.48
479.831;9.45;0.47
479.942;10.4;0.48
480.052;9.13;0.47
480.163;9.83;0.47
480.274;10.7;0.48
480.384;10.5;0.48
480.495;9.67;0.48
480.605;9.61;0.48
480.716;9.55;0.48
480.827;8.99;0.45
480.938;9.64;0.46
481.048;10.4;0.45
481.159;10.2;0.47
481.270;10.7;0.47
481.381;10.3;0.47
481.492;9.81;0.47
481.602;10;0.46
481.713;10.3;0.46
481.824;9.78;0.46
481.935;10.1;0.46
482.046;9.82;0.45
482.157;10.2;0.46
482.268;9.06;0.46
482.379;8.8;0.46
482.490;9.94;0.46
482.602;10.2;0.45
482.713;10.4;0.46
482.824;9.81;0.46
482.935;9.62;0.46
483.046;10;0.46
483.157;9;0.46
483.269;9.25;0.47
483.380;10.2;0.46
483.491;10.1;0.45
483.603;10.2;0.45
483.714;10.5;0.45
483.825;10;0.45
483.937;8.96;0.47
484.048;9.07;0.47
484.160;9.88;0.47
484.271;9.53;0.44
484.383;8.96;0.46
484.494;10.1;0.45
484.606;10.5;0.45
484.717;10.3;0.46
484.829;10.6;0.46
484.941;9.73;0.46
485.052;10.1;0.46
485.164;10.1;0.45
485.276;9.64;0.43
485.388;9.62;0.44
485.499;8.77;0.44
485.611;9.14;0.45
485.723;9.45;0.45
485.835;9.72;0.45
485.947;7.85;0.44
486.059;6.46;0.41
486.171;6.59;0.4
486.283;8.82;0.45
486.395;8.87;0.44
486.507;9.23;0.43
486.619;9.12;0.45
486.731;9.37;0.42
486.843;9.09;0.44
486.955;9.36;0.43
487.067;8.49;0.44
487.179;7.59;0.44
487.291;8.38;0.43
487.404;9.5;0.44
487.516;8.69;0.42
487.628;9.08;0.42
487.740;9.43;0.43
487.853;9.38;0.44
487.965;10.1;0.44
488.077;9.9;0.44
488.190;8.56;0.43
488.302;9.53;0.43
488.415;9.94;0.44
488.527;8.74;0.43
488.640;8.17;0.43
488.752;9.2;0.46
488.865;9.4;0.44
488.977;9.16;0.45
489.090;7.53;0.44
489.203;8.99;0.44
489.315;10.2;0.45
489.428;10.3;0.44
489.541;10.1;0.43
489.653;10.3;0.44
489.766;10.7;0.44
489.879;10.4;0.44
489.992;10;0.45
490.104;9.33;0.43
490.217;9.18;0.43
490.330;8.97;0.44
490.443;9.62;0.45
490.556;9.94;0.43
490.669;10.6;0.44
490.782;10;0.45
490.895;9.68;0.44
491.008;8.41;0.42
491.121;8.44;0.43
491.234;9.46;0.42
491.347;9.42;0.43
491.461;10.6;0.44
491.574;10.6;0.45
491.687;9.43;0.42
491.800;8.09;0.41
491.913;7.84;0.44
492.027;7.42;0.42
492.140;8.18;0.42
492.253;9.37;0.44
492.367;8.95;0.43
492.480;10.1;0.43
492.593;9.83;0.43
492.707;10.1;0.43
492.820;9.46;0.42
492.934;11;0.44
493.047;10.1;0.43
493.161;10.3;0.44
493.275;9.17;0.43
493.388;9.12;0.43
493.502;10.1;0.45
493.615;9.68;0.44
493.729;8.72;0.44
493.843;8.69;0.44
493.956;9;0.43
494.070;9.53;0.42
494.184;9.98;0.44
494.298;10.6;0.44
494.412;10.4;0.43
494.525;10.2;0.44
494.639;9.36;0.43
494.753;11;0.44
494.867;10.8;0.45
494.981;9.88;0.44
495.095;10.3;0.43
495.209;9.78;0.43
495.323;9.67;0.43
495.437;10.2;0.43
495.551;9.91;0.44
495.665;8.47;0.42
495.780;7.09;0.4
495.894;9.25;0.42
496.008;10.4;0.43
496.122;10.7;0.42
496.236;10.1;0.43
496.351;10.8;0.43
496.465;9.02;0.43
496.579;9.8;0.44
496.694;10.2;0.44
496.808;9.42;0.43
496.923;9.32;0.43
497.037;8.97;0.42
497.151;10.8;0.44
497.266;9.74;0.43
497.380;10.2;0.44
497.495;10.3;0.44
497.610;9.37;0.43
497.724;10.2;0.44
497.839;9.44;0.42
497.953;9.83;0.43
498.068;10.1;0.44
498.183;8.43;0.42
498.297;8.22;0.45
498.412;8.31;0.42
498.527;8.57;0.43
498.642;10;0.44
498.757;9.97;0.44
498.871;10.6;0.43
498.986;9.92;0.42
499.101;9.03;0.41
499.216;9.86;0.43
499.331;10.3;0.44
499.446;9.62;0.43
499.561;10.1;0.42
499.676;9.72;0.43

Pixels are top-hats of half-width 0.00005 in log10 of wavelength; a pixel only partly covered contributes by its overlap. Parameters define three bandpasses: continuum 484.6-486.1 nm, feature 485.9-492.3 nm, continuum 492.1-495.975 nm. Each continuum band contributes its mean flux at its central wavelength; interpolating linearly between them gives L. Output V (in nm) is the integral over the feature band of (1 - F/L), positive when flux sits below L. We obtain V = 0.26 nm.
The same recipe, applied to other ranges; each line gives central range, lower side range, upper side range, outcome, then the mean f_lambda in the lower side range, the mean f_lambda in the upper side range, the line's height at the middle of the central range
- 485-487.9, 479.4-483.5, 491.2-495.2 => 0.259 nm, 9.91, 9.63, 9.79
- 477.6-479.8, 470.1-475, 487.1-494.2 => -0.078 nm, 9.51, 9.39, 9.47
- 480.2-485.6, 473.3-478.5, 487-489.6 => -0.257 nm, 9.73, 9.15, 9.4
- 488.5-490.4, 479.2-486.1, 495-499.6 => 0.050 nm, 9.77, 9.66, 9.72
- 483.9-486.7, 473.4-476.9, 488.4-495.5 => 0.112 nm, 9.7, 9.58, 9.63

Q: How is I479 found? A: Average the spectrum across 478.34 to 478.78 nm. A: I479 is 9.76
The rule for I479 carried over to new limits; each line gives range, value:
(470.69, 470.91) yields 8.88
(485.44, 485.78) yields 9.13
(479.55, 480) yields 10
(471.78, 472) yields 9.77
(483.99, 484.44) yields 9.37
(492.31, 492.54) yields 9.55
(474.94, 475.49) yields 9.74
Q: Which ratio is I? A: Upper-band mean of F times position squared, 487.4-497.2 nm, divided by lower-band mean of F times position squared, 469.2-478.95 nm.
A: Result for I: 1.1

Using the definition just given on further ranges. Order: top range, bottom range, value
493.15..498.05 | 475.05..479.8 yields 1.08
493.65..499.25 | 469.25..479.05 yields 1.11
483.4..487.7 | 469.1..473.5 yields 1.05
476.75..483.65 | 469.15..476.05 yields 1.07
